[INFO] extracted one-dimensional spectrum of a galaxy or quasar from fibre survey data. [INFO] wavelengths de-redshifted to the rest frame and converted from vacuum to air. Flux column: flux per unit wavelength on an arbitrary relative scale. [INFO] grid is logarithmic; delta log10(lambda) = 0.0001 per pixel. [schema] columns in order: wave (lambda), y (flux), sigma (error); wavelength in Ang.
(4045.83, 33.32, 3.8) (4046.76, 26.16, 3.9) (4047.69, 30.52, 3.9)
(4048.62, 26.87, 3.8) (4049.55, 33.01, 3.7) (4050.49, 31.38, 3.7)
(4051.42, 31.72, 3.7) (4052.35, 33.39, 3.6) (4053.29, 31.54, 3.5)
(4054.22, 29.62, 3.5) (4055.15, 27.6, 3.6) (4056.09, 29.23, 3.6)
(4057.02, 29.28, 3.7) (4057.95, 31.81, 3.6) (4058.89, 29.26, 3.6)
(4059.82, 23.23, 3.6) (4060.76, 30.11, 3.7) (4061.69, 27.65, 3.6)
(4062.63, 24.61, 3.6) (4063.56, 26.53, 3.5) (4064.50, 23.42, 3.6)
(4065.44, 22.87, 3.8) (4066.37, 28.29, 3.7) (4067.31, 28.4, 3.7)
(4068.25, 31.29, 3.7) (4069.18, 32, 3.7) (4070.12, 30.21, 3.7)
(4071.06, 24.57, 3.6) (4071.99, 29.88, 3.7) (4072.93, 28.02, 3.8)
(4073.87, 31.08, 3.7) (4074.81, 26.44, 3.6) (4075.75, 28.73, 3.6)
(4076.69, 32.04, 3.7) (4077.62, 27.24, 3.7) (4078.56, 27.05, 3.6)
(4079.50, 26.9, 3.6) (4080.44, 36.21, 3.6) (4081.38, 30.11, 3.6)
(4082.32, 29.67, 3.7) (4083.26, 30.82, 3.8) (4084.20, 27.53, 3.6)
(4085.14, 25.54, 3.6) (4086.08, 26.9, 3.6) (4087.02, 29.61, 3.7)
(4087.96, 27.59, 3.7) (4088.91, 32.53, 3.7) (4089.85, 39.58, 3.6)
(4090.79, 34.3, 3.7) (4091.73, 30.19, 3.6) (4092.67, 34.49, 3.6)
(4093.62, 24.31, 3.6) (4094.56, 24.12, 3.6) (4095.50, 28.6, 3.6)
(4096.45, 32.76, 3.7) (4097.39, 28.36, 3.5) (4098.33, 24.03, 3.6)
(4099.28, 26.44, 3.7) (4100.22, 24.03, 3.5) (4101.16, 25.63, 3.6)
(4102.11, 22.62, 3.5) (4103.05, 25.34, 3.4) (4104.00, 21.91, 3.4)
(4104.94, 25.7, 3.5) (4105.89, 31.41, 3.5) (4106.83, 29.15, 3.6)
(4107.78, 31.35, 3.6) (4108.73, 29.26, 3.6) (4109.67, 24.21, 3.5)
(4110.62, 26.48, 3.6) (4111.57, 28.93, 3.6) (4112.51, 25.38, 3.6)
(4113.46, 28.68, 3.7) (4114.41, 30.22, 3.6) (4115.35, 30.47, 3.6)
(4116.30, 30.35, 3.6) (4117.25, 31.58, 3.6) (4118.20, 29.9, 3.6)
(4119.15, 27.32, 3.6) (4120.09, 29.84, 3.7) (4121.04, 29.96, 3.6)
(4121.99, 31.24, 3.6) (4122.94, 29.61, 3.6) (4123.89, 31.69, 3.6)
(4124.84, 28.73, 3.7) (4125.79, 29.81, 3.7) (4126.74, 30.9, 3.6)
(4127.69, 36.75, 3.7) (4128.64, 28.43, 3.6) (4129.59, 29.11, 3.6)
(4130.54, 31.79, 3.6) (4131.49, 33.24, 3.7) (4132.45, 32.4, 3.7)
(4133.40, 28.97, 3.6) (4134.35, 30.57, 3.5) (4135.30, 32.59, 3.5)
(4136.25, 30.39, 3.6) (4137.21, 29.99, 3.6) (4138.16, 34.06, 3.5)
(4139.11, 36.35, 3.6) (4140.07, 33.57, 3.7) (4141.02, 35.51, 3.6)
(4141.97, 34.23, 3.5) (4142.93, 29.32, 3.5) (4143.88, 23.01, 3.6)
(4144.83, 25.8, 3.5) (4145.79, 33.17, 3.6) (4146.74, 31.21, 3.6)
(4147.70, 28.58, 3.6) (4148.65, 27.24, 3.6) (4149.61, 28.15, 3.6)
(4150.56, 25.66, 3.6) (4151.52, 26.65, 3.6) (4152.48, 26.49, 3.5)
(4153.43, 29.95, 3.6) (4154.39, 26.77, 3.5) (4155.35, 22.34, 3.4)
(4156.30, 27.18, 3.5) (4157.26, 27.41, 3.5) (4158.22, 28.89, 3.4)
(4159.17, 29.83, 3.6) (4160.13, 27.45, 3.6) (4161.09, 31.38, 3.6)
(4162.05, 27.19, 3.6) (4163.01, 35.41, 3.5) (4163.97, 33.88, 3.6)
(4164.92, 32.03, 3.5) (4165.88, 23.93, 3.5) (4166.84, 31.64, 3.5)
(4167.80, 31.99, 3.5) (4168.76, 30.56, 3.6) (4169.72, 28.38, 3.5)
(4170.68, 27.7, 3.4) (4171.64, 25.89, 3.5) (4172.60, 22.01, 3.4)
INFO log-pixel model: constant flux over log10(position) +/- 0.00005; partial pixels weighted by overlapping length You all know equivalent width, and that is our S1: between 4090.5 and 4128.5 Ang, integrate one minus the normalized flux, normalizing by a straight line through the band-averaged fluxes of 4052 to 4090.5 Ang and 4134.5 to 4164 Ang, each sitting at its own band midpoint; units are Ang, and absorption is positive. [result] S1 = 0.87 Ang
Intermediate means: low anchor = 29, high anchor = 29.6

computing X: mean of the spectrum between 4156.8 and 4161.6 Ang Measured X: 29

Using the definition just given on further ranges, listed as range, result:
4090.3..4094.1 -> 30.9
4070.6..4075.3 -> 28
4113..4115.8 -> 29.8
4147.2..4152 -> 27.2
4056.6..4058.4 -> 30.6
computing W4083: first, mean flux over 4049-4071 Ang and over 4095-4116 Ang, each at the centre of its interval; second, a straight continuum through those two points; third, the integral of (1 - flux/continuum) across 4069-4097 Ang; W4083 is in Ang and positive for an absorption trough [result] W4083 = -1.51 Ang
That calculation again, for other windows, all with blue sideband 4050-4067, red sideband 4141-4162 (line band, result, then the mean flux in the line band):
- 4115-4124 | -0.6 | 30.1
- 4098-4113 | 1.0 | 26.4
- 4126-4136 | -1.1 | 31.4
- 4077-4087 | -0.2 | 28.9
